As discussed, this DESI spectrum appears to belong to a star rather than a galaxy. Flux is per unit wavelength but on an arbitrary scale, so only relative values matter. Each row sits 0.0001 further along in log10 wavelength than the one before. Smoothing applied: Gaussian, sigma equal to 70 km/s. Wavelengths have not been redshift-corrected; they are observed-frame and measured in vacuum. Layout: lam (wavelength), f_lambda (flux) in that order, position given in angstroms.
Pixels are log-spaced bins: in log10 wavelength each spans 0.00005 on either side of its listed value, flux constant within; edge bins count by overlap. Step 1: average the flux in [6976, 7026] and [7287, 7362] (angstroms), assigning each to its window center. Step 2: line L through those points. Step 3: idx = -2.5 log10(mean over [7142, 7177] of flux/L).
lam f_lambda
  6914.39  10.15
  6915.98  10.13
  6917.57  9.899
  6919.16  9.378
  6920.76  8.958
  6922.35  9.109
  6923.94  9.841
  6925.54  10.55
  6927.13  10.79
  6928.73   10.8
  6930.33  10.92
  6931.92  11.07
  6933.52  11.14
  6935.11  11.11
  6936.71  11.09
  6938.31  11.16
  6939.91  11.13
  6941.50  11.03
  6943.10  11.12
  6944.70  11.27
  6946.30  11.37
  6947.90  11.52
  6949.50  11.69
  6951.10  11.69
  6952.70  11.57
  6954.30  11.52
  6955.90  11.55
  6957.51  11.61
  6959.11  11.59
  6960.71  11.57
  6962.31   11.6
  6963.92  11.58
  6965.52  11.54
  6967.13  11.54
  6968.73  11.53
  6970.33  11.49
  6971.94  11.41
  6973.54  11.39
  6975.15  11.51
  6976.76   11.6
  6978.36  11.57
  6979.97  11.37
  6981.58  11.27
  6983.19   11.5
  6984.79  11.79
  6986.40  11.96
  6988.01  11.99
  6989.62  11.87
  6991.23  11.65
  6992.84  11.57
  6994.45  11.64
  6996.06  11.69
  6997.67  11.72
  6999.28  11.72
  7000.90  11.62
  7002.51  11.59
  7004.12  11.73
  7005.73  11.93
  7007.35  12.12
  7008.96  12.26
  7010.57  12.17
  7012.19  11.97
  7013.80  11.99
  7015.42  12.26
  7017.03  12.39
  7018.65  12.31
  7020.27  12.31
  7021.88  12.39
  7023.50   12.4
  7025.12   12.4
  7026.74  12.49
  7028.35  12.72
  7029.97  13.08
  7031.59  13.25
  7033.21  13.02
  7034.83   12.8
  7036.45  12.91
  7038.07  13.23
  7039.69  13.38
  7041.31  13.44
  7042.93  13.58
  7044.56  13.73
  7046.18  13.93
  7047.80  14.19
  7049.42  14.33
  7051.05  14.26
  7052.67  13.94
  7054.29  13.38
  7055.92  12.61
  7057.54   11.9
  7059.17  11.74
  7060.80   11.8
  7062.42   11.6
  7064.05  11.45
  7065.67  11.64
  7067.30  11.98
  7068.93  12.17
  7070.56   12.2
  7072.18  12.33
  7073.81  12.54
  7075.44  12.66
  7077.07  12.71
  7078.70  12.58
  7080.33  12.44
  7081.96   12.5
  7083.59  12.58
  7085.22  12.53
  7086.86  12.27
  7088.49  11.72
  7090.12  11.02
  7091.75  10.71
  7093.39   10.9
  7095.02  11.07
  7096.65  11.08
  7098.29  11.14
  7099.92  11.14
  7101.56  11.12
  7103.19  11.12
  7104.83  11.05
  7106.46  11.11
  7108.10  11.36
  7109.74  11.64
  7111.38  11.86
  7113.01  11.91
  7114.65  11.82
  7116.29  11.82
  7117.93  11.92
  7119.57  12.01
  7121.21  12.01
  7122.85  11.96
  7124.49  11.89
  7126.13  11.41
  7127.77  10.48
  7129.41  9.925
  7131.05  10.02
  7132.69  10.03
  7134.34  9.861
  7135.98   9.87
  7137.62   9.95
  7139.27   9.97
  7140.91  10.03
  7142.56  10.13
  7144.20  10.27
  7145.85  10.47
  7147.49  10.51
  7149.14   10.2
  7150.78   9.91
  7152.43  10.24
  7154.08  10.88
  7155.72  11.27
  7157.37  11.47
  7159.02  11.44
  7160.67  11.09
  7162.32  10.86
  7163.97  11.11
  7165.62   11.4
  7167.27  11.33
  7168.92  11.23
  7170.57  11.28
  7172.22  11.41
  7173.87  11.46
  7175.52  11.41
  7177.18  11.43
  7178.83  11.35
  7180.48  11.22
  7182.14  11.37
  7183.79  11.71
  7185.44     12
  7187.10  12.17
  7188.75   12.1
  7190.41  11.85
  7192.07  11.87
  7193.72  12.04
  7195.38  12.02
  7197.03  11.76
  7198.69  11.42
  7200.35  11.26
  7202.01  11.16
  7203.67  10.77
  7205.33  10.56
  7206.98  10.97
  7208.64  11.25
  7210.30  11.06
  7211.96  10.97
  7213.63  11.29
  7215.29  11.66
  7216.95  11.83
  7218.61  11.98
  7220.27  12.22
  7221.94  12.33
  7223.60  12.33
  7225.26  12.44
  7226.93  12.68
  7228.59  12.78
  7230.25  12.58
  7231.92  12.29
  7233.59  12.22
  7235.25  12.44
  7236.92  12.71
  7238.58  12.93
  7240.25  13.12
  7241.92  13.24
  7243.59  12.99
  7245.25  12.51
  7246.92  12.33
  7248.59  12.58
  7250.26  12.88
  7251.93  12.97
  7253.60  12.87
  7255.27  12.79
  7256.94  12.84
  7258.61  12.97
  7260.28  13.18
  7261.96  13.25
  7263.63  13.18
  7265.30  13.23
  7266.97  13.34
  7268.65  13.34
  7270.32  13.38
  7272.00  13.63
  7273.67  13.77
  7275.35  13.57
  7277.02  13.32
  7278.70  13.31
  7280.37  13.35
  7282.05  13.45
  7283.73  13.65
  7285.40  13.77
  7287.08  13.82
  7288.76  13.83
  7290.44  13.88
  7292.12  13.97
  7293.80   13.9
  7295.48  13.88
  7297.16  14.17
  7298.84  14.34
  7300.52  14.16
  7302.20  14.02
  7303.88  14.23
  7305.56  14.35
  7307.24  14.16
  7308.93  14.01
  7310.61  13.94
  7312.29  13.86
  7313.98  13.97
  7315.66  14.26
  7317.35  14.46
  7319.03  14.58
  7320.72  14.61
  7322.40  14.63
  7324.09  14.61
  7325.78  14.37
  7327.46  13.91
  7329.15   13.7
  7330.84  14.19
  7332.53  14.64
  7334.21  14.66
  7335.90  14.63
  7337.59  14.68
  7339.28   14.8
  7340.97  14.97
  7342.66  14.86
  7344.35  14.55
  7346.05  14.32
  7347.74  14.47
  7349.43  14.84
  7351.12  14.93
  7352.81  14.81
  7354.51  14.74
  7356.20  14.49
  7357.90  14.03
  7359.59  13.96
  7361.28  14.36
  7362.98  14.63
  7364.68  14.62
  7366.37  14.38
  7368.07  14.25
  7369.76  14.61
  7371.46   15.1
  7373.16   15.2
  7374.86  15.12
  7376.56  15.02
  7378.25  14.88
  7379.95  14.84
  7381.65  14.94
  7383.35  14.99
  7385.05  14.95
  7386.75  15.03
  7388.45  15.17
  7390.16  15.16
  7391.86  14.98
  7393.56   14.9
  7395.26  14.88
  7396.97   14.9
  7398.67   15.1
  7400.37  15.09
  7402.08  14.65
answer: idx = 0.20 mag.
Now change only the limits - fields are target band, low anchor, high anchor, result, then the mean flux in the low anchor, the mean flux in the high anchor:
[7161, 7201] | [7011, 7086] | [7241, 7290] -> 0.13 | 12.7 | 13.2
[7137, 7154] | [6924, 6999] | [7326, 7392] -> 0.26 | 11.4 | 14.7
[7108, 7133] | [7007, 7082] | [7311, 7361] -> 0.15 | 12.7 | 14.5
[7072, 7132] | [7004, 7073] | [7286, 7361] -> 0.12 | 12.7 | 14.3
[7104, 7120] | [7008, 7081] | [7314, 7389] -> 0.13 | 12.7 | 14.6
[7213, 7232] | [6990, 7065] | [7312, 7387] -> 0.13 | 12.5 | 14.6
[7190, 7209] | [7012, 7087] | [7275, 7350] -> 0.19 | 12.7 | 14.2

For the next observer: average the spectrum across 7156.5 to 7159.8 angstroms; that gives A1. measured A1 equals 11.4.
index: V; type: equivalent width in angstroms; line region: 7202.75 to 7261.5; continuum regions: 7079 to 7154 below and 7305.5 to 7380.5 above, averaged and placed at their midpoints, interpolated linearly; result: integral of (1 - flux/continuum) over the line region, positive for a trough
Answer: 2.6 angstroms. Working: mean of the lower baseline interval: 11.1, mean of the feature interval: 12.3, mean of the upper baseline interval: 14.5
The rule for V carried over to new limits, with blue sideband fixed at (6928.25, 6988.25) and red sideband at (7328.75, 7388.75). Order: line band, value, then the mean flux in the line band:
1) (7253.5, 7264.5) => 0.7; 13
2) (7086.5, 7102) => 1.7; 11.2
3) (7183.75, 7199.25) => 1.6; 11.9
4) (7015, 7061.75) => -3.5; 13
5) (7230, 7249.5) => 1.5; 12.7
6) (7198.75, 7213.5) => 2.6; 11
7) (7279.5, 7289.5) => 0.3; 13.6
